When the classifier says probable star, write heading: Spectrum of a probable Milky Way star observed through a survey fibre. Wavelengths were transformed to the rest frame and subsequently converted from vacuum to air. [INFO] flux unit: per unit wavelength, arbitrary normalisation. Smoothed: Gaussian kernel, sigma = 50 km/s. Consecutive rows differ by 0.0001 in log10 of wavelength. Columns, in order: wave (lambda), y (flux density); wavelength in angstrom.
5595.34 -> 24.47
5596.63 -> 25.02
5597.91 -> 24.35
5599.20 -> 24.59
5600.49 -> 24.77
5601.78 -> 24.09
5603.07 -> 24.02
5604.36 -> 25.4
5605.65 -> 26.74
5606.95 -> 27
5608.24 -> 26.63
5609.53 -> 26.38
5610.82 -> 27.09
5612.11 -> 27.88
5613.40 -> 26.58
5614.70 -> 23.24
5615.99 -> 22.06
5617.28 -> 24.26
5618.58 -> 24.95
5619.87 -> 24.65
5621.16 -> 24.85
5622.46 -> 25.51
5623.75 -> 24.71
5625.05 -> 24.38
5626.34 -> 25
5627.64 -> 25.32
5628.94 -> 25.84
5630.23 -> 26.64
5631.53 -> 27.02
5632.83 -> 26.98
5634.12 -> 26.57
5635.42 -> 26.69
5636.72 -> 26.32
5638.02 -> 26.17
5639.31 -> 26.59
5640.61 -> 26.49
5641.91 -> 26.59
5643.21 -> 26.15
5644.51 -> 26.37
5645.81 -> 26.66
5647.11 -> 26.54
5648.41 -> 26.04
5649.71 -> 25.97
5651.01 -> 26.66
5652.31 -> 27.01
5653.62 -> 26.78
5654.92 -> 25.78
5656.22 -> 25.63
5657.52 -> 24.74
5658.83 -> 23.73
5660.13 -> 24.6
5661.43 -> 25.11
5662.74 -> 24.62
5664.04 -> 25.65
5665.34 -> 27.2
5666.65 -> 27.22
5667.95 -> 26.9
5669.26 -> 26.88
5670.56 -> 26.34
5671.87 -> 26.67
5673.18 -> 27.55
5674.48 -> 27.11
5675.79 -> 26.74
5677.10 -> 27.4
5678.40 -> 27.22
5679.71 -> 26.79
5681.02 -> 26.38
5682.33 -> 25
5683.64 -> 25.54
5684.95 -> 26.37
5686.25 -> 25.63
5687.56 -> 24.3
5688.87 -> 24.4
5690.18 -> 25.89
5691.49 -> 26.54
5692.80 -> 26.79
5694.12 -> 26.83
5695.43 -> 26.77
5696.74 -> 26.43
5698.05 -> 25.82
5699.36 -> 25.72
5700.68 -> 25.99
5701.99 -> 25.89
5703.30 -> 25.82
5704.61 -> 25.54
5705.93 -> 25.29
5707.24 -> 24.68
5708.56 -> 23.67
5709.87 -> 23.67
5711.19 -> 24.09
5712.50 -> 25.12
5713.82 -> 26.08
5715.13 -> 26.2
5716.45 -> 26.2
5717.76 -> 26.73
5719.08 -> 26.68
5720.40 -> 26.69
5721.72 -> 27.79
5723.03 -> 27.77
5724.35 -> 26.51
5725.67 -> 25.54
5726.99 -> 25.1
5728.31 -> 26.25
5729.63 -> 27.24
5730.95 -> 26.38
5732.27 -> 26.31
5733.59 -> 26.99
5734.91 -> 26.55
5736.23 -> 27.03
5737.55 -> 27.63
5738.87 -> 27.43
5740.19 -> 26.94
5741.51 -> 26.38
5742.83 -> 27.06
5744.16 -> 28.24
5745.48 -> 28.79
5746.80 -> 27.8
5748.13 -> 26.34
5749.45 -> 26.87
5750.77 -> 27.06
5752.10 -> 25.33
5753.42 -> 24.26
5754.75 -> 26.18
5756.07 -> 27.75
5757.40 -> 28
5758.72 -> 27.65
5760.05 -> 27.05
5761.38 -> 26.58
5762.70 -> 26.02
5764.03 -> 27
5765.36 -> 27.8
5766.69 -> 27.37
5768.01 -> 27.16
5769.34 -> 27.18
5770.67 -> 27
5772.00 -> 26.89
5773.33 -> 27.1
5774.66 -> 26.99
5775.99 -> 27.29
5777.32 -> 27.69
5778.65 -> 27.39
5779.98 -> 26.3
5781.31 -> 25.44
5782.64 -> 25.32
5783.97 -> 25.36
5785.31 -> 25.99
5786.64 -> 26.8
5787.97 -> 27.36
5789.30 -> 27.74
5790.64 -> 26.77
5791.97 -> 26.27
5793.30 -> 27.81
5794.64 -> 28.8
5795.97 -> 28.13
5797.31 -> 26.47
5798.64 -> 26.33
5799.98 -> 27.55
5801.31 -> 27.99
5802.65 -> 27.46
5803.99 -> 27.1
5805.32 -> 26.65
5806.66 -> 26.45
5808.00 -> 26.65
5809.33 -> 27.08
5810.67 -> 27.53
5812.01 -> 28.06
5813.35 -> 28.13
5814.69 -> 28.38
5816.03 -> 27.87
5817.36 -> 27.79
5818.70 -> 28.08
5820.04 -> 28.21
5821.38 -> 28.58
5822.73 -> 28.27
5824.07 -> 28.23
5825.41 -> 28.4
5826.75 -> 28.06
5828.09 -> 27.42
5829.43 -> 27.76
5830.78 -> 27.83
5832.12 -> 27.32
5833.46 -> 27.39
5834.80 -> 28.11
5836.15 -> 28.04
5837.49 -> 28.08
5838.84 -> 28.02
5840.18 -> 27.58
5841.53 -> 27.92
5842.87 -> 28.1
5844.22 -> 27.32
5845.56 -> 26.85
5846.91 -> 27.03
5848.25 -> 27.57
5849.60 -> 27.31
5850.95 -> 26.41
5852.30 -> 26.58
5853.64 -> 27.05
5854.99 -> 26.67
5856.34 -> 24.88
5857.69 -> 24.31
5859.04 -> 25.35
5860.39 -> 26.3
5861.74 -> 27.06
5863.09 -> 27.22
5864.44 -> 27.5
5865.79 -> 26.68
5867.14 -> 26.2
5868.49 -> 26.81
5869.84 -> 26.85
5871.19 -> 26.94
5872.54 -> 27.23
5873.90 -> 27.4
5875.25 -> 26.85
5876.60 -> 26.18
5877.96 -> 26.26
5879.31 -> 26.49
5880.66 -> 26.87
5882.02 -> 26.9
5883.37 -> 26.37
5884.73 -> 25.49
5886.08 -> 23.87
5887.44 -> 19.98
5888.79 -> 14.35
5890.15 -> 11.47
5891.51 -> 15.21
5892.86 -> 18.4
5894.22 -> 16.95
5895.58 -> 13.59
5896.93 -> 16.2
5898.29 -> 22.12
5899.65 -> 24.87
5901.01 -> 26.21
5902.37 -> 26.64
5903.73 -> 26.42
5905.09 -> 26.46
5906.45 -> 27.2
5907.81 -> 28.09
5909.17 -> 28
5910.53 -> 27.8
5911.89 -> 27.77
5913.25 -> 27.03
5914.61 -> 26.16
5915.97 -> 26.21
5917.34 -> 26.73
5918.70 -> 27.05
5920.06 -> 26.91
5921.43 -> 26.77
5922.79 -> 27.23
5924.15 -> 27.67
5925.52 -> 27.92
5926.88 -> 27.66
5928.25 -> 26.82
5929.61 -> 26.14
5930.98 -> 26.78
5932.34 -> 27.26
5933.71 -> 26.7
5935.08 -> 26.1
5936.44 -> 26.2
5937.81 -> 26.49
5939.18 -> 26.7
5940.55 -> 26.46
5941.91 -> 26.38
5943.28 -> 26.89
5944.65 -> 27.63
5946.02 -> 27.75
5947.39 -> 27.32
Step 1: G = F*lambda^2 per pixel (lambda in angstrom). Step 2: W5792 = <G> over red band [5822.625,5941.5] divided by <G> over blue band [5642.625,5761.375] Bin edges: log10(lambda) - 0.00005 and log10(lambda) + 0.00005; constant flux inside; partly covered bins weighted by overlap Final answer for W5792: 1.0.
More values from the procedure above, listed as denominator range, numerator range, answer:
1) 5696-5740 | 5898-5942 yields 1.10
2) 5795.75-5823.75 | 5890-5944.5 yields 0.95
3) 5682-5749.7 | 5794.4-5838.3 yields 1.09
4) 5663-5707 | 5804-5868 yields 1.10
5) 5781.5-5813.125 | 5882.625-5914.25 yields 0.87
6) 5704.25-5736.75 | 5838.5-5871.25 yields 1.08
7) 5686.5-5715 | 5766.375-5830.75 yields 1.11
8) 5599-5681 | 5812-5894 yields 1.08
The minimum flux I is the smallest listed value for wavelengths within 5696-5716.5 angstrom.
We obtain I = 23.67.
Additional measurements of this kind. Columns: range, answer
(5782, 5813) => 25.32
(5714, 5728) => 25.1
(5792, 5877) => 24.31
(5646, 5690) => 23.73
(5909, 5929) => 26.16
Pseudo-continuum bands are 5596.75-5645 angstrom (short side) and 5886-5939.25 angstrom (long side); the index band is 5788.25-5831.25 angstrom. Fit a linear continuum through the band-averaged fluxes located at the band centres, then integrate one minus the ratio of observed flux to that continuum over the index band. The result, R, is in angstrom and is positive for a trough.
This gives -4.8 angstrom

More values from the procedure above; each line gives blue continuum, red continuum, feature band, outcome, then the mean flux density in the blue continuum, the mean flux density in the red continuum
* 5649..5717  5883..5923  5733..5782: -3.7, 25.9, 23.5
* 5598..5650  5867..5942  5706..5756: -1.8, 25.7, 25.1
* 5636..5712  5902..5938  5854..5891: 2.3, 26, 27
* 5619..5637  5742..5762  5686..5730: 1.1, 25.7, 27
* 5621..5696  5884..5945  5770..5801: -1.8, 26.1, 24.7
